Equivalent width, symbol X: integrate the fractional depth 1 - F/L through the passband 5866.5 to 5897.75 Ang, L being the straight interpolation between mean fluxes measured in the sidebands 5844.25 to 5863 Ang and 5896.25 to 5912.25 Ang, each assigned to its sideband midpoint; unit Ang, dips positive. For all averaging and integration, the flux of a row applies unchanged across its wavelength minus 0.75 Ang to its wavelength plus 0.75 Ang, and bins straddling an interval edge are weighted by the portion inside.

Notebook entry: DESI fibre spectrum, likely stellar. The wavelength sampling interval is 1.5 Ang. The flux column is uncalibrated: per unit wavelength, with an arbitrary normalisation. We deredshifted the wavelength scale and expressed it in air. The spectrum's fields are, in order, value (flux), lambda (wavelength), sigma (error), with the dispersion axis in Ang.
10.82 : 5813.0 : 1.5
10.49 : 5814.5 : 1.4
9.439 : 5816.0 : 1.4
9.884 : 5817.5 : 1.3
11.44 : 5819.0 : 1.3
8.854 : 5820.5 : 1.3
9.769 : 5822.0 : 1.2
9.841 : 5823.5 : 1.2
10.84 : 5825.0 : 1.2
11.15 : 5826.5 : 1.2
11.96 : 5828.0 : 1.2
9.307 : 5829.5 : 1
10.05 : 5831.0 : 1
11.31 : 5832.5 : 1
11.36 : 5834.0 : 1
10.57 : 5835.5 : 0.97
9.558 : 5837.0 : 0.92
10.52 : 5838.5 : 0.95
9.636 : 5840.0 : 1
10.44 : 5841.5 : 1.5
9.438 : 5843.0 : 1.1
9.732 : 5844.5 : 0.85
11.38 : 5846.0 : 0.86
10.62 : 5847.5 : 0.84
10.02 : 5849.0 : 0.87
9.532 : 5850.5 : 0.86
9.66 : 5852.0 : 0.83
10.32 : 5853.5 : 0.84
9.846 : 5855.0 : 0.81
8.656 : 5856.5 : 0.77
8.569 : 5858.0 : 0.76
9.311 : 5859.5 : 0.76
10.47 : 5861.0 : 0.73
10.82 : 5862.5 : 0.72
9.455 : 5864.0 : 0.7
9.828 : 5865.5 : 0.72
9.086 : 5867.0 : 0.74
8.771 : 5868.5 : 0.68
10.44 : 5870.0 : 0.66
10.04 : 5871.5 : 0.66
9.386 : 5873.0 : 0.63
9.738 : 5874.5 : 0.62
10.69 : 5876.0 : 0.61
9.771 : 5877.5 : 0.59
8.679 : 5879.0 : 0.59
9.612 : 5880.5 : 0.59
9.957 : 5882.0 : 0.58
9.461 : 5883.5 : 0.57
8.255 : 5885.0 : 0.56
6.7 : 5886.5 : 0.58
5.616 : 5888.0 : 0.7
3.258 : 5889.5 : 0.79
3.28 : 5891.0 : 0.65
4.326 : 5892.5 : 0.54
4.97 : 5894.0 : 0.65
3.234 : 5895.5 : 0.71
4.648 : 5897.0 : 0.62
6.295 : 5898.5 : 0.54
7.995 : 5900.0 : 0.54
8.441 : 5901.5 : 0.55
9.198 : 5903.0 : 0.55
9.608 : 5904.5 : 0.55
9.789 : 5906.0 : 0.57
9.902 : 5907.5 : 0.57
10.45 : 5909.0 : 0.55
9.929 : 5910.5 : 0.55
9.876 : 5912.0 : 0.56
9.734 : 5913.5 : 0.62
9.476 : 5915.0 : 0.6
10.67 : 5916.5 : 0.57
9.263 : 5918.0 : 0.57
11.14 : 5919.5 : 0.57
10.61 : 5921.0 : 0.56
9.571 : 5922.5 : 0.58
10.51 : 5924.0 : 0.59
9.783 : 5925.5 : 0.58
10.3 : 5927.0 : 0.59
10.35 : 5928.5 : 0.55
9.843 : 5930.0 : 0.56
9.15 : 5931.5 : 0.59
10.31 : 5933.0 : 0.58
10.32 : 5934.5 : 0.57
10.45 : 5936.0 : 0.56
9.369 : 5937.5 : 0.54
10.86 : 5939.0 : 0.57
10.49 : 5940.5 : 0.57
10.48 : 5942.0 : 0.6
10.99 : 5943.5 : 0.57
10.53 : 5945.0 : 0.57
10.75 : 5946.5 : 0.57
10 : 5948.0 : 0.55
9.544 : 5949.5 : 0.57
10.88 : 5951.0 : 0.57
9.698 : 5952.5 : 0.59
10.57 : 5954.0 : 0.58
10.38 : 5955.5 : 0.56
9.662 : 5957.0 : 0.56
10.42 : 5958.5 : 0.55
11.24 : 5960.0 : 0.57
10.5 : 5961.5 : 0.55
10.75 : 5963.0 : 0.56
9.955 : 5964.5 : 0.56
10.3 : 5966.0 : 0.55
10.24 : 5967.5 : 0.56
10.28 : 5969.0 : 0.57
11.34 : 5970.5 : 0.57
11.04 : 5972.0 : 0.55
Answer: 5.7 Ang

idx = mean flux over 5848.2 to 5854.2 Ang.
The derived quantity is 9.89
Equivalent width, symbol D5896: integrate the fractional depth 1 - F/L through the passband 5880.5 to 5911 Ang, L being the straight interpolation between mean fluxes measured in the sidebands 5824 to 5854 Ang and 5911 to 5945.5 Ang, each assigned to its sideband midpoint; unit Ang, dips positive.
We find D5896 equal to 8.8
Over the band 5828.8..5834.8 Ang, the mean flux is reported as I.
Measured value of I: 10.5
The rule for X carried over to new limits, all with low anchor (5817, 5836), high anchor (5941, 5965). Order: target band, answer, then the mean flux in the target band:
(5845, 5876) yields 1.93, 9.82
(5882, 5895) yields 5.62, 5.93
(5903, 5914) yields 0.61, 9.85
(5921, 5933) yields 0.49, 10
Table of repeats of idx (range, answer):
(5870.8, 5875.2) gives 9.72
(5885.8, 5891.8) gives 4.69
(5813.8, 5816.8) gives 9.95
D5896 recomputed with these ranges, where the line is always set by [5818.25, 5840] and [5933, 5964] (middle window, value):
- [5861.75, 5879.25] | 1.12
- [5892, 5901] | 4.37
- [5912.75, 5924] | 0.33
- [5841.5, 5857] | 0.69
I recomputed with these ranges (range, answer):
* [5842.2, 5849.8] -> 10.2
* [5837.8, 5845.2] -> 9.95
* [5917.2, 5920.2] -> 10.2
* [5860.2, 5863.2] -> 10.6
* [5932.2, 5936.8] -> 10.3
